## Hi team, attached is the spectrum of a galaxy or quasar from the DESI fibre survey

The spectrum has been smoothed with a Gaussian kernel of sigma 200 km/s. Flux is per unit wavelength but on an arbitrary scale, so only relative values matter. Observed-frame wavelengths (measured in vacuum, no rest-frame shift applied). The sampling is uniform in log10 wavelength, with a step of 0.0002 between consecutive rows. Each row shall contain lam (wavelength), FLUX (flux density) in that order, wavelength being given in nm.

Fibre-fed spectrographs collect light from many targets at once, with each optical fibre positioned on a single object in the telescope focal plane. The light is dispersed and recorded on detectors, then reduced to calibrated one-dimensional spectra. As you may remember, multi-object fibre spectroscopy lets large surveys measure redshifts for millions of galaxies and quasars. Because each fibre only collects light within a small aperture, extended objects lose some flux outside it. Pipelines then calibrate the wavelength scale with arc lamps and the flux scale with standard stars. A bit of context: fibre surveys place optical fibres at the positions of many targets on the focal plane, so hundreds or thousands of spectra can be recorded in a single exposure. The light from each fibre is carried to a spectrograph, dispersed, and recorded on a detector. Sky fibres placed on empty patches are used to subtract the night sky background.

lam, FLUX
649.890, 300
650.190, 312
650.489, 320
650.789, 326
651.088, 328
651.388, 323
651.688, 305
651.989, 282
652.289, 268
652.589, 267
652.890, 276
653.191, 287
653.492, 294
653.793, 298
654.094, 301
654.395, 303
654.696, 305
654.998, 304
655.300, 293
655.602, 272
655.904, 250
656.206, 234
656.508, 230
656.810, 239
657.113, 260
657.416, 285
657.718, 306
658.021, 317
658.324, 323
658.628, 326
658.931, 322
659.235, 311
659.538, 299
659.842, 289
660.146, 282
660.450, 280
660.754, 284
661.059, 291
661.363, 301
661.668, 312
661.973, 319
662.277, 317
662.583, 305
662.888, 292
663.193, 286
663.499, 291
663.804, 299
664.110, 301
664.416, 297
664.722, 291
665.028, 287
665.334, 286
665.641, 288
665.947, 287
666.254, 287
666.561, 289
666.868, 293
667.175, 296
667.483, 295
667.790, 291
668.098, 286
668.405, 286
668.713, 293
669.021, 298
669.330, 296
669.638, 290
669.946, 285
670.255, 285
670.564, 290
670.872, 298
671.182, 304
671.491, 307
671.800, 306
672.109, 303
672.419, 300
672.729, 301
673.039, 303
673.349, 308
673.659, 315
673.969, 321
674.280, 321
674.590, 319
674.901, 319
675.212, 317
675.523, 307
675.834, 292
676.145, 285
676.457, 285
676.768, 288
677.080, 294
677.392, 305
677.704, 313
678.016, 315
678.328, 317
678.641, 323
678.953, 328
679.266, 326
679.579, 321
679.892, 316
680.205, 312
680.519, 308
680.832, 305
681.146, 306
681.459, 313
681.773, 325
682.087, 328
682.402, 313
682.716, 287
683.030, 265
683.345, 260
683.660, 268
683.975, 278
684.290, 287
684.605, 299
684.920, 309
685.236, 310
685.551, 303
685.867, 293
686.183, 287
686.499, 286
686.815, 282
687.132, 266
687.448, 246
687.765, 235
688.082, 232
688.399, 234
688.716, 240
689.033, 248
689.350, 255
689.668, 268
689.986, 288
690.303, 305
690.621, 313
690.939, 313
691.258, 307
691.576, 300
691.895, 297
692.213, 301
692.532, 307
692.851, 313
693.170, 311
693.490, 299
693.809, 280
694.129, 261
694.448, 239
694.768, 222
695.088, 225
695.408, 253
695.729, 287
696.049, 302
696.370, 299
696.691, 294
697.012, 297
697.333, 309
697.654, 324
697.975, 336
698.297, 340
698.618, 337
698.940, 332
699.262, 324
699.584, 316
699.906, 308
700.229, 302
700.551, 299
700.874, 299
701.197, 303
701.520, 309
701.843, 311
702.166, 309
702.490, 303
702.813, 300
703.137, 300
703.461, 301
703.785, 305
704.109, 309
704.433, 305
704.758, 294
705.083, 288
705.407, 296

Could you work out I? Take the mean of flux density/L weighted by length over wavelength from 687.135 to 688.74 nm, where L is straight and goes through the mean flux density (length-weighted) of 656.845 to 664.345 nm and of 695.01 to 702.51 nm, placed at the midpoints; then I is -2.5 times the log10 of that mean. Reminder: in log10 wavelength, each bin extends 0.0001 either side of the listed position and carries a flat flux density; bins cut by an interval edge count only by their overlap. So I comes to 0.26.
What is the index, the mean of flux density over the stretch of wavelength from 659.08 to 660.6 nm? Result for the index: 292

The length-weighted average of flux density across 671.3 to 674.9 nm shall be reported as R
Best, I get 310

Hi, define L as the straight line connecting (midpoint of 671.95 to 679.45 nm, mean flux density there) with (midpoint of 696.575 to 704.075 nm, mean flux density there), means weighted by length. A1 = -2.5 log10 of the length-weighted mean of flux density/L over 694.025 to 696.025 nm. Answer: 0.23 mag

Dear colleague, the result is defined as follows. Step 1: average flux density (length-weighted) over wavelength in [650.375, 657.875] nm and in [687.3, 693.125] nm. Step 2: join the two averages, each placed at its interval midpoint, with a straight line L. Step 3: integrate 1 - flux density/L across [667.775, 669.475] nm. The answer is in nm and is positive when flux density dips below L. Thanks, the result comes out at -0.052 nm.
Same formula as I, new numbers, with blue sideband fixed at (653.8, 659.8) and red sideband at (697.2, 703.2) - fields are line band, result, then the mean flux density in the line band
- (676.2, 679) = -0.02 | 306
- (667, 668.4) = 0.01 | 291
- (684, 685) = 0.04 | 295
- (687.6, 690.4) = 0.20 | 255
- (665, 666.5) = 0.03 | 287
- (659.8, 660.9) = 0.03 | 283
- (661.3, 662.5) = -0.07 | 313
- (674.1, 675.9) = -0.05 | 314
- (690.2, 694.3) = 0.03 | 300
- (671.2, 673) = -0.02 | 303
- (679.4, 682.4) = -0.04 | 315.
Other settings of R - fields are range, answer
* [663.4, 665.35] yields 294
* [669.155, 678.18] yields 302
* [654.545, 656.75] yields 268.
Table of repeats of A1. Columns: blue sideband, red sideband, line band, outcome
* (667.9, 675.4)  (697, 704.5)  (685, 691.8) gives 0.11 mag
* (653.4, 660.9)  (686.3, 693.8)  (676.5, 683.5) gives -0.09 mag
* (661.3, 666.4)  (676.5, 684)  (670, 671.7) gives 0.01 mag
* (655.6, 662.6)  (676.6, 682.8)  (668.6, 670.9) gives 0.04 mag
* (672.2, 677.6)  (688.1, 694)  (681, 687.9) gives 0.02 mag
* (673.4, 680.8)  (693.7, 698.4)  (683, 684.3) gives 0.12 mag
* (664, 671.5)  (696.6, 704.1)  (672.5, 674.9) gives -0.06 mag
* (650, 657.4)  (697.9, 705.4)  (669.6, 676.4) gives -0.03 mag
